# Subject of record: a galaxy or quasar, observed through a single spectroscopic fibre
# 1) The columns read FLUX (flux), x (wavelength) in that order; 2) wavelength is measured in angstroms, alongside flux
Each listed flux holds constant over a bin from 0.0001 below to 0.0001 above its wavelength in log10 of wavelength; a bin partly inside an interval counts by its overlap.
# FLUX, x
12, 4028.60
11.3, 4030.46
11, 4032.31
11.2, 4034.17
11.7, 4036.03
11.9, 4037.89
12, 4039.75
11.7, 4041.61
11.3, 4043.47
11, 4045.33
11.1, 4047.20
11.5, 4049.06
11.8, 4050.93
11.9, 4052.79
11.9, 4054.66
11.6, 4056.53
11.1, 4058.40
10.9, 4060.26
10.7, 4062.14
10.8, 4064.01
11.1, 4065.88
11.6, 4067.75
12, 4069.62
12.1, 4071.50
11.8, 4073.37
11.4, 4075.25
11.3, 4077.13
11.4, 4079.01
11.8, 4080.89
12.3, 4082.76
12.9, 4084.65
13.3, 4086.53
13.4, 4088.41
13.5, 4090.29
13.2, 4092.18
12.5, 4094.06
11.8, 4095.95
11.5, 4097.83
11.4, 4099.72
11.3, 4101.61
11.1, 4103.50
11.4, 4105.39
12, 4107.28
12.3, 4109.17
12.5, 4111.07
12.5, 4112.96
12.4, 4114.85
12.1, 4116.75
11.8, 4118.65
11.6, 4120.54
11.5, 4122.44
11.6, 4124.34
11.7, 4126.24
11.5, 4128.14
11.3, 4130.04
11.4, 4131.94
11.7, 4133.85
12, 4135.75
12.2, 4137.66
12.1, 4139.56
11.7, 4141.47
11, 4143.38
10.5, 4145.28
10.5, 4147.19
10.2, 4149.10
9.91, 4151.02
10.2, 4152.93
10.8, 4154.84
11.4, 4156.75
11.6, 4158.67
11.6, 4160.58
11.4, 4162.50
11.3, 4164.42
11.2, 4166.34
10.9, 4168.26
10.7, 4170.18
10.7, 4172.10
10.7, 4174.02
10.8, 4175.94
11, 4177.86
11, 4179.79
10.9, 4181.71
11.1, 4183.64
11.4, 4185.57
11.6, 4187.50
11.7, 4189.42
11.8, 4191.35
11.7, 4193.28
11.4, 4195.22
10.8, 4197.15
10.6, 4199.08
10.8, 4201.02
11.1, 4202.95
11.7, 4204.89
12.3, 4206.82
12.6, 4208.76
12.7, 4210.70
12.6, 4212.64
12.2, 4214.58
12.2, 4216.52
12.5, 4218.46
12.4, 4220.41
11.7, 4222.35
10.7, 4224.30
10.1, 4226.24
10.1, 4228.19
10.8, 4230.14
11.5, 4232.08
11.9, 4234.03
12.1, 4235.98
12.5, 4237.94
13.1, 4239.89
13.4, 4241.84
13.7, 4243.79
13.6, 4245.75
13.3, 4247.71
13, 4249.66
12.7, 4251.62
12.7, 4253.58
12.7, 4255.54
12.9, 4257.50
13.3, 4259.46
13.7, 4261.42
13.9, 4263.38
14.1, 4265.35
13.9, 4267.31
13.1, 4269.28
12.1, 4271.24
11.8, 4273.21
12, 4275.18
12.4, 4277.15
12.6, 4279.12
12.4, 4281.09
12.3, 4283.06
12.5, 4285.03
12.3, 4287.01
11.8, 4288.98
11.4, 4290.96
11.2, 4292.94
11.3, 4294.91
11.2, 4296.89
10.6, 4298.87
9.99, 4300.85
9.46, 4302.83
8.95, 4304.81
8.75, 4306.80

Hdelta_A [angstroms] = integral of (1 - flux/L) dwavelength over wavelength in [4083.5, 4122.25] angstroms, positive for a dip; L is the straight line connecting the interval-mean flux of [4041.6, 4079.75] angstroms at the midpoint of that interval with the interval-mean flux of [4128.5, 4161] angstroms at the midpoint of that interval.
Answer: -3.1 angstroms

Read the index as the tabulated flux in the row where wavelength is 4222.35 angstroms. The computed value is 11.7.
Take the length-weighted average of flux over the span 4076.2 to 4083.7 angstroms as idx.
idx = 11.7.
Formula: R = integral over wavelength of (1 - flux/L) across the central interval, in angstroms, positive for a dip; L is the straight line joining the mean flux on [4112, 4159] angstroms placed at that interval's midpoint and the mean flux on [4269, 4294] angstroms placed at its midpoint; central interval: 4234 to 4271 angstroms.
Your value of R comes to -3.6 angstroms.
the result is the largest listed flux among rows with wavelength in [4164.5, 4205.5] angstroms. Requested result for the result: 11.8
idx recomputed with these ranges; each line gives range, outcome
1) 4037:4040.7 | 12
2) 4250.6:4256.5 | 12.7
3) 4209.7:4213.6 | 12.6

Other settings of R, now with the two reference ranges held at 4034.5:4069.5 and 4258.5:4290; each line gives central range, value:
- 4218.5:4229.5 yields 1.2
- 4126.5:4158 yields 2.1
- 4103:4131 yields 0.0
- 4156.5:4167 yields 0.6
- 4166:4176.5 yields 1.2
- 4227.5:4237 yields 0.9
